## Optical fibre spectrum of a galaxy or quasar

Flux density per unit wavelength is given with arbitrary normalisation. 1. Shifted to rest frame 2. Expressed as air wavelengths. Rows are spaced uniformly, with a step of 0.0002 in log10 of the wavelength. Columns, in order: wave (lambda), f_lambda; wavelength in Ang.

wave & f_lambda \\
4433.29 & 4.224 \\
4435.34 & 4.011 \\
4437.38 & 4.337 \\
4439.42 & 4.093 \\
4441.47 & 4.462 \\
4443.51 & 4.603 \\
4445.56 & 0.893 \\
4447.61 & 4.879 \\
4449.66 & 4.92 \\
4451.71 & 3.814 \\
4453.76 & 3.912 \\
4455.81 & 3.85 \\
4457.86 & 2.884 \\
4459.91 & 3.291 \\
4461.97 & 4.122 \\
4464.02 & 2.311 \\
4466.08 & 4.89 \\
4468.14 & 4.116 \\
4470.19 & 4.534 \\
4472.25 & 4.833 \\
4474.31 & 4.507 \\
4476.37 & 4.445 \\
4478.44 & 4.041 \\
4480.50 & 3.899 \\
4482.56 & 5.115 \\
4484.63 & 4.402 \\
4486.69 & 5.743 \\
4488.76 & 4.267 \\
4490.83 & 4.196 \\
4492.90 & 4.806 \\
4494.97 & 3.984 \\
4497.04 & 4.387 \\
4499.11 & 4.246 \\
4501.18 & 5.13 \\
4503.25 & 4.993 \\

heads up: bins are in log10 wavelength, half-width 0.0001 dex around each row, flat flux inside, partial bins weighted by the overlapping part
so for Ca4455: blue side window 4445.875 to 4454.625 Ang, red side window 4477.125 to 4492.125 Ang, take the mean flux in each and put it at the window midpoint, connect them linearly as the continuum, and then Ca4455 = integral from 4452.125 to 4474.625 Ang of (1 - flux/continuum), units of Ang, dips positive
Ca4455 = 1.90 Ang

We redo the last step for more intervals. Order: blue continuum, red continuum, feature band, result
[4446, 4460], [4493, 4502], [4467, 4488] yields -1.9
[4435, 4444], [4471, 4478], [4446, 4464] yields 2.6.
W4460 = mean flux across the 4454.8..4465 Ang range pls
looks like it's 3.3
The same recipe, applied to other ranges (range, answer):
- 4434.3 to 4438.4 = 4.17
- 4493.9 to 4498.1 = 4.19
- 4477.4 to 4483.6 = 4.35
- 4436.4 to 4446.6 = 3.68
